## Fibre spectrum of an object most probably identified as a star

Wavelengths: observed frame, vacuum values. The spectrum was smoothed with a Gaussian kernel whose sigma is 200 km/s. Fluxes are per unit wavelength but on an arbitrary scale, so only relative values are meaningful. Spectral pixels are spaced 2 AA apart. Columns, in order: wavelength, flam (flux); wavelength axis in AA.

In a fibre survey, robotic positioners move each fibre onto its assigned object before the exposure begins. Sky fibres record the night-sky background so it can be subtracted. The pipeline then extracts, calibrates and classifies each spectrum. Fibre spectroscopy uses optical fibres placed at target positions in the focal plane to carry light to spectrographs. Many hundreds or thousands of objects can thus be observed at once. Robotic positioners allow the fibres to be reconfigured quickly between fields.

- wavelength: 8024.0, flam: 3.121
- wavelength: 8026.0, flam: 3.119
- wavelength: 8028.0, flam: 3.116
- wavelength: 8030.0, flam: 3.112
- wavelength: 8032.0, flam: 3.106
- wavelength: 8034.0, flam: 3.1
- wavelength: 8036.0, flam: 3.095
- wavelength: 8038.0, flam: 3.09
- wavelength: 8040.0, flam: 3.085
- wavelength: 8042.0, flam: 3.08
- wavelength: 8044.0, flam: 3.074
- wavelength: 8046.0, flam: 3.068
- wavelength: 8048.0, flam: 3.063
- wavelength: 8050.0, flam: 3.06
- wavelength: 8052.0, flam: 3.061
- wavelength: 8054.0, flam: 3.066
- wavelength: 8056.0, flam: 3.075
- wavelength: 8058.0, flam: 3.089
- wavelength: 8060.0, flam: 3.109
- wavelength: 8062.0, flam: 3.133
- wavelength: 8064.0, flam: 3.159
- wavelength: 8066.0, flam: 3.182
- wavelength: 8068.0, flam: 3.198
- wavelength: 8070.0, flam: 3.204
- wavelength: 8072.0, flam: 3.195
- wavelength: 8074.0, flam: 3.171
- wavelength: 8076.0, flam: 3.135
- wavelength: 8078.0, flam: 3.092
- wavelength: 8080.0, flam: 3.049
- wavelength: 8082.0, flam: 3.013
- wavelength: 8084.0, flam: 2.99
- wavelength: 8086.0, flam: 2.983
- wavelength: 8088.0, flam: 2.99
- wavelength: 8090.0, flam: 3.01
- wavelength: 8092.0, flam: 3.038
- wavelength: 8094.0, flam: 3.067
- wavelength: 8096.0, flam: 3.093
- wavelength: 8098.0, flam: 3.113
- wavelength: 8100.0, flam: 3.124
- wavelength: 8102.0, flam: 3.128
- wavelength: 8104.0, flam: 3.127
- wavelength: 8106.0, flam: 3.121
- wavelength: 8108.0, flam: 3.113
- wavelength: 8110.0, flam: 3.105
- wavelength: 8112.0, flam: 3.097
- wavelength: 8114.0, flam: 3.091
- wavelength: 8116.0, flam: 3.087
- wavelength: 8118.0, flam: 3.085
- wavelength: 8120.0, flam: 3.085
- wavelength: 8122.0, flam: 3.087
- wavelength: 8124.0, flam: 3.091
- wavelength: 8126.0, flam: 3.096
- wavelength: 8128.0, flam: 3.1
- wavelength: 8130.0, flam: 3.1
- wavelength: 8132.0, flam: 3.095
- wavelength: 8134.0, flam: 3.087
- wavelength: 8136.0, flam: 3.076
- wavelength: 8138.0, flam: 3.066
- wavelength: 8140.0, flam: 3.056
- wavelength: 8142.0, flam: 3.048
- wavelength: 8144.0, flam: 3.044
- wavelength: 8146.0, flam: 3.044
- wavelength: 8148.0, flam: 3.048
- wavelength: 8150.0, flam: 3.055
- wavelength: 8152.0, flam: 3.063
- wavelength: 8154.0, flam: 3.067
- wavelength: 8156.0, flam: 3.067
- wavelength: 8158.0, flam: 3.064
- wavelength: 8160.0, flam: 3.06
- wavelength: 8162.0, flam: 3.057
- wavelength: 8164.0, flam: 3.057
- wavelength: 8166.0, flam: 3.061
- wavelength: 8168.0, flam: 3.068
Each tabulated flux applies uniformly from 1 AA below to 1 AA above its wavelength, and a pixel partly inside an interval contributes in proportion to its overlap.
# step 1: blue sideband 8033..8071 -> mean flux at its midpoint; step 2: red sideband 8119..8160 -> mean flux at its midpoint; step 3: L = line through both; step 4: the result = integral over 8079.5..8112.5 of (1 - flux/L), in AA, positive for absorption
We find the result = 0.2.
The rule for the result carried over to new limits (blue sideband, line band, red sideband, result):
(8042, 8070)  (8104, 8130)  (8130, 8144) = -0.15 AA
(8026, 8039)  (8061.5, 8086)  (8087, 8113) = -0.22 AA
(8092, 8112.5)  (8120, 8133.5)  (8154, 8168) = -0.03 AA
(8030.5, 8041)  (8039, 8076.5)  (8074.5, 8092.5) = -0.58 AA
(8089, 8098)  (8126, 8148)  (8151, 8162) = -0.07 AA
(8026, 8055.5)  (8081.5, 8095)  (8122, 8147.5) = 0.29 AA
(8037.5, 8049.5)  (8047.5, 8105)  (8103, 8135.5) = -0.17 AA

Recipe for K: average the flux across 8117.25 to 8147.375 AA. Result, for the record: 3.08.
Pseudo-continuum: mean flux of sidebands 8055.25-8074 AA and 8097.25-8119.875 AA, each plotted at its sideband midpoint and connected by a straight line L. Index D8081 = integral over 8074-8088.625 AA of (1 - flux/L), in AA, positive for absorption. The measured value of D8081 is 0.4 AA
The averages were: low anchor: 3.15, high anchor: 3.11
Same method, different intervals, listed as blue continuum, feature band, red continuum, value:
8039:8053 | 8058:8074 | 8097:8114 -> -0.41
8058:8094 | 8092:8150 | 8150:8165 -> -0.19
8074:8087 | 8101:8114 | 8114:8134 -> -0.15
